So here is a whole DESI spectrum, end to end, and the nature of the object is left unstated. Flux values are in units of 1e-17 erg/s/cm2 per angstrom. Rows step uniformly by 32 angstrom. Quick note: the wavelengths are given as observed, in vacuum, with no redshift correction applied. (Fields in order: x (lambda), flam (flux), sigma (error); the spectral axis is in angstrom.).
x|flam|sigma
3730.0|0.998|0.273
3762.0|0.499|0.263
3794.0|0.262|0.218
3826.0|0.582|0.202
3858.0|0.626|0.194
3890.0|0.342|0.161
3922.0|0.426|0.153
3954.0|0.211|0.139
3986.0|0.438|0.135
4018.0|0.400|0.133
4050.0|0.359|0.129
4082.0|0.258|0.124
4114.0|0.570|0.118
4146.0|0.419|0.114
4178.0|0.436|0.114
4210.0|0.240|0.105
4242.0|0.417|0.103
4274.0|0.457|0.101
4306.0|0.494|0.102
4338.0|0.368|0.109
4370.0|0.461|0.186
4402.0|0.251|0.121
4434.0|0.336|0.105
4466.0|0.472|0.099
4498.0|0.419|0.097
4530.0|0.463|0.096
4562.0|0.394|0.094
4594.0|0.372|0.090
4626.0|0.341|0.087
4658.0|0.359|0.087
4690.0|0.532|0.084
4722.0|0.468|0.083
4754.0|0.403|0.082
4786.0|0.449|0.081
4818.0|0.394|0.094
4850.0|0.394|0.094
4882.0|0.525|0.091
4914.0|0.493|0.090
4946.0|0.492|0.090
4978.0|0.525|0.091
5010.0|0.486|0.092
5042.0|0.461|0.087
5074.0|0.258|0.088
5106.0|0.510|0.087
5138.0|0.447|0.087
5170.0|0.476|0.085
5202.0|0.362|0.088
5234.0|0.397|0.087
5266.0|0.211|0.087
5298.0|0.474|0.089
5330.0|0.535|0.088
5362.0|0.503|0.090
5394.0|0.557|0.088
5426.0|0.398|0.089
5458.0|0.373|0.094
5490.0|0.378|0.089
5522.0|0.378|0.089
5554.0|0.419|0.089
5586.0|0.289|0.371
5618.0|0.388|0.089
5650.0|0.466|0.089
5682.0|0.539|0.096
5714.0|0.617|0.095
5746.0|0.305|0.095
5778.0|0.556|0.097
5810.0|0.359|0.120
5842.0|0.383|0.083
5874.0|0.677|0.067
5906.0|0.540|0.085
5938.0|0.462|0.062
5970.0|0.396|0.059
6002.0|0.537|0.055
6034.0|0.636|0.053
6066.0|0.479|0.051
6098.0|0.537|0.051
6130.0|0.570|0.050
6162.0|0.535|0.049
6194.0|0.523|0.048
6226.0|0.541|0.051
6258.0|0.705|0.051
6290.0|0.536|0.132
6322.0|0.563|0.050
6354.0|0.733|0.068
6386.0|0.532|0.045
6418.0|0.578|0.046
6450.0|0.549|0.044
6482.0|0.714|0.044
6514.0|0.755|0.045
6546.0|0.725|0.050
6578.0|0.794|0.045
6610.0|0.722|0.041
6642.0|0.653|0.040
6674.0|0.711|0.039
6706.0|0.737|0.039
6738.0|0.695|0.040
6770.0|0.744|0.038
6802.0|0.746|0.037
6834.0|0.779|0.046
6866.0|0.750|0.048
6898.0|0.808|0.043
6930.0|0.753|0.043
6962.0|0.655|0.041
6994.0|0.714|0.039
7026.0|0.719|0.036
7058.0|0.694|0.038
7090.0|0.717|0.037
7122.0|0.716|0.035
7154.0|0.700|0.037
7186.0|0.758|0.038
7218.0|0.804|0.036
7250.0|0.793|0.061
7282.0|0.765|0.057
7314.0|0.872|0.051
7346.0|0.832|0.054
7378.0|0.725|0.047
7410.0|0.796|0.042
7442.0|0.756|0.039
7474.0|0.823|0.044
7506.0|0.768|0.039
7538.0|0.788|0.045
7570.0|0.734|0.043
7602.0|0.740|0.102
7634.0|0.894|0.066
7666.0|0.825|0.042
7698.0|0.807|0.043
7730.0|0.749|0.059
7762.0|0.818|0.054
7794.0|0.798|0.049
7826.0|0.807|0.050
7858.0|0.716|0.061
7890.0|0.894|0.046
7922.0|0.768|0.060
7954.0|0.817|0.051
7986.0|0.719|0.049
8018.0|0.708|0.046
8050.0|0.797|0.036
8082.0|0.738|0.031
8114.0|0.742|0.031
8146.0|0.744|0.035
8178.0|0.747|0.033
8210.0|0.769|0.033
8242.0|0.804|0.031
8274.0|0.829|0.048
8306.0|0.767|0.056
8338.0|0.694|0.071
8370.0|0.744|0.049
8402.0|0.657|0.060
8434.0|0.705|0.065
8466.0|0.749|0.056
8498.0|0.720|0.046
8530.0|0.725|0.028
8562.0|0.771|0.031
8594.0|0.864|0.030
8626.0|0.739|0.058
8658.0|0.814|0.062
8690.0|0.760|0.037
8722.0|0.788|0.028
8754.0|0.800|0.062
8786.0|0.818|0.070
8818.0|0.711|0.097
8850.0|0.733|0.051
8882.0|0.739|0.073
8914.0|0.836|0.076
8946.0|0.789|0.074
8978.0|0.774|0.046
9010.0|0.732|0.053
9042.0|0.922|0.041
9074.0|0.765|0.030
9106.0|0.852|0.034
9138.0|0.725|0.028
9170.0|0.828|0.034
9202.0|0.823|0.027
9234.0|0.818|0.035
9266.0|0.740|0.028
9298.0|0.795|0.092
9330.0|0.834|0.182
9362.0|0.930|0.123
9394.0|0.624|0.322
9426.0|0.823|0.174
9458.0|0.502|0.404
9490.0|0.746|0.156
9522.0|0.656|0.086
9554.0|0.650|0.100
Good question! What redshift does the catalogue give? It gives 0.621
